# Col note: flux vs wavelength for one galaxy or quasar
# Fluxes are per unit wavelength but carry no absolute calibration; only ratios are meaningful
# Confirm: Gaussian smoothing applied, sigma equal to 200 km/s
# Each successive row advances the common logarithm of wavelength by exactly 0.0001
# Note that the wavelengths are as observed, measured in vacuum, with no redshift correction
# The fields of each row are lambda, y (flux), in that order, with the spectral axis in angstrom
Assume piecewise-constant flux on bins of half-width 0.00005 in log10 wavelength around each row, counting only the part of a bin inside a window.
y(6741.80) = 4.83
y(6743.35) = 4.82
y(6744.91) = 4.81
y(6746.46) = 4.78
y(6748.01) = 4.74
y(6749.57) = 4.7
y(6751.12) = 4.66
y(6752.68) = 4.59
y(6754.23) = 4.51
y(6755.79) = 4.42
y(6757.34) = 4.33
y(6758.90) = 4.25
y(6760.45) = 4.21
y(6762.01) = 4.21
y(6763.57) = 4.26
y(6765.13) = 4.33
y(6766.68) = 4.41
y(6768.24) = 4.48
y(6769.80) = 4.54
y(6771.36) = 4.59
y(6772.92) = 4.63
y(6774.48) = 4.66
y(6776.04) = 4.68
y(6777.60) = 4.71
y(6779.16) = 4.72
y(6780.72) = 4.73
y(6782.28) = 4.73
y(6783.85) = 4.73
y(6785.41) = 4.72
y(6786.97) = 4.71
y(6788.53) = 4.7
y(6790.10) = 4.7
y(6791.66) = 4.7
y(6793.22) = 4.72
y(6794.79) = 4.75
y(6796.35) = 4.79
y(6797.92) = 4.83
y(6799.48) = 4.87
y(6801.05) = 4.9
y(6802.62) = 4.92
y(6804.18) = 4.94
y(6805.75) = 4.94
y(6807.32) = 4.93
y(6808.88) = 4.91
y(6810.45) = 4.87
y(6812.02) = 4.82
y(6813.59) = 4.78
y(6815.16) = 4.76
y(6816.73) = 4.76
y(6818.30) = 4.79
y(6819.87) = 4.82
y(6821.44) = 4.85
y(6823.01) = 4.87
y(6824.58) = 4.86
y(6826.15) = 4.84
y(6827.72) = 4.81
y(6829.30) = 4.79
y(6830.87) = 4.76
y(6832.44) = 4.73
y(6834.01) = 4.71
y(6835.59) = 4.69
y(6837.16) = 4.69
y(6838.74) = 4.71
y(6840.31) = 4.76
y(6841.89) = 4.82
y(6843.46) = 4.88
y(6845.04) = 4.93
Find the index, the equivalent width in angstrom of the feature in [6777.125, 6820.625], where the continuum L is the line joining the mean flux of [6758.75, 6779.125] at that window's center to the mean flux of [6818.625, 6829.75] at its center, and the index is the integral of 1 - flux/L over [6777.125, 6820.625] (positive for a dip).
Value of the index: -1.2 angstrom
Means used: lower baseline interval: 4.48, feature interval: 4.8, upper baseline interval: 4.83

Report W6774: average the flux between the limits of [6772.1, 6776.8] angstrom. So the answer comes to 4.66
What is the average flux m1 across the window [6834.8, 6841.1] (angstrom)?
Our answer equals 4.71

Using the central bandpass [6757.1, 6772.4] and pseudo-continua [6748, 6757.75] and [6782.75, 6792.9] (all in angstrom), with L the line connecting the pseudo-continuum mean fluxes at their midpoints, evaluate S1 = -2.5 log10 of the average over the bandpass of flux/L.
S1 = 0.06 mag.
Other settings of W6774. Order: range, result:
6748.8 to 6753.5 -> 4.65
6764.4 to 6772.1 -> 4.47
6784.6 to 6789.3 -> 4.72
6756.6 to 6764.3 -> 4.25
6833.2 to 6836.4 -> 4.7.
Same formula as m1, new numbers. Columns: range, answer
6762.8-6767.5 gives 4.34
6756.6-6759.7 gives 4.29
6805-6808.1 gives 4.94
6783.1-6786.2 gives 4.73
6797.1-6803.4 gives 4.88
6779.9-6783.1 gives 4.72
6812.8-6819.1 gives 4.77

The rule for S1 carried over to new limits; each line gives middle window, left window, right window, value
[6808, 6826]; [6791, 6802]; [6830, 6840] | -0.017 mag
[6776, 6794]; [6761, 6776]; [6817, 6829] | -0.033 mag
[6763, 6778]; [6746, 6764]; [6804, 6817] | 0.012 mag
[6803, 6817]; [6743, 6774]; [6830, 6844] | -0.044 mag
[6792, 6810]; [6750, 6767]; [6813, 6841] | -0.053 mag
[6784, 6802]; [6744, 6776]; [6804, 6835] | -0.018 mag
